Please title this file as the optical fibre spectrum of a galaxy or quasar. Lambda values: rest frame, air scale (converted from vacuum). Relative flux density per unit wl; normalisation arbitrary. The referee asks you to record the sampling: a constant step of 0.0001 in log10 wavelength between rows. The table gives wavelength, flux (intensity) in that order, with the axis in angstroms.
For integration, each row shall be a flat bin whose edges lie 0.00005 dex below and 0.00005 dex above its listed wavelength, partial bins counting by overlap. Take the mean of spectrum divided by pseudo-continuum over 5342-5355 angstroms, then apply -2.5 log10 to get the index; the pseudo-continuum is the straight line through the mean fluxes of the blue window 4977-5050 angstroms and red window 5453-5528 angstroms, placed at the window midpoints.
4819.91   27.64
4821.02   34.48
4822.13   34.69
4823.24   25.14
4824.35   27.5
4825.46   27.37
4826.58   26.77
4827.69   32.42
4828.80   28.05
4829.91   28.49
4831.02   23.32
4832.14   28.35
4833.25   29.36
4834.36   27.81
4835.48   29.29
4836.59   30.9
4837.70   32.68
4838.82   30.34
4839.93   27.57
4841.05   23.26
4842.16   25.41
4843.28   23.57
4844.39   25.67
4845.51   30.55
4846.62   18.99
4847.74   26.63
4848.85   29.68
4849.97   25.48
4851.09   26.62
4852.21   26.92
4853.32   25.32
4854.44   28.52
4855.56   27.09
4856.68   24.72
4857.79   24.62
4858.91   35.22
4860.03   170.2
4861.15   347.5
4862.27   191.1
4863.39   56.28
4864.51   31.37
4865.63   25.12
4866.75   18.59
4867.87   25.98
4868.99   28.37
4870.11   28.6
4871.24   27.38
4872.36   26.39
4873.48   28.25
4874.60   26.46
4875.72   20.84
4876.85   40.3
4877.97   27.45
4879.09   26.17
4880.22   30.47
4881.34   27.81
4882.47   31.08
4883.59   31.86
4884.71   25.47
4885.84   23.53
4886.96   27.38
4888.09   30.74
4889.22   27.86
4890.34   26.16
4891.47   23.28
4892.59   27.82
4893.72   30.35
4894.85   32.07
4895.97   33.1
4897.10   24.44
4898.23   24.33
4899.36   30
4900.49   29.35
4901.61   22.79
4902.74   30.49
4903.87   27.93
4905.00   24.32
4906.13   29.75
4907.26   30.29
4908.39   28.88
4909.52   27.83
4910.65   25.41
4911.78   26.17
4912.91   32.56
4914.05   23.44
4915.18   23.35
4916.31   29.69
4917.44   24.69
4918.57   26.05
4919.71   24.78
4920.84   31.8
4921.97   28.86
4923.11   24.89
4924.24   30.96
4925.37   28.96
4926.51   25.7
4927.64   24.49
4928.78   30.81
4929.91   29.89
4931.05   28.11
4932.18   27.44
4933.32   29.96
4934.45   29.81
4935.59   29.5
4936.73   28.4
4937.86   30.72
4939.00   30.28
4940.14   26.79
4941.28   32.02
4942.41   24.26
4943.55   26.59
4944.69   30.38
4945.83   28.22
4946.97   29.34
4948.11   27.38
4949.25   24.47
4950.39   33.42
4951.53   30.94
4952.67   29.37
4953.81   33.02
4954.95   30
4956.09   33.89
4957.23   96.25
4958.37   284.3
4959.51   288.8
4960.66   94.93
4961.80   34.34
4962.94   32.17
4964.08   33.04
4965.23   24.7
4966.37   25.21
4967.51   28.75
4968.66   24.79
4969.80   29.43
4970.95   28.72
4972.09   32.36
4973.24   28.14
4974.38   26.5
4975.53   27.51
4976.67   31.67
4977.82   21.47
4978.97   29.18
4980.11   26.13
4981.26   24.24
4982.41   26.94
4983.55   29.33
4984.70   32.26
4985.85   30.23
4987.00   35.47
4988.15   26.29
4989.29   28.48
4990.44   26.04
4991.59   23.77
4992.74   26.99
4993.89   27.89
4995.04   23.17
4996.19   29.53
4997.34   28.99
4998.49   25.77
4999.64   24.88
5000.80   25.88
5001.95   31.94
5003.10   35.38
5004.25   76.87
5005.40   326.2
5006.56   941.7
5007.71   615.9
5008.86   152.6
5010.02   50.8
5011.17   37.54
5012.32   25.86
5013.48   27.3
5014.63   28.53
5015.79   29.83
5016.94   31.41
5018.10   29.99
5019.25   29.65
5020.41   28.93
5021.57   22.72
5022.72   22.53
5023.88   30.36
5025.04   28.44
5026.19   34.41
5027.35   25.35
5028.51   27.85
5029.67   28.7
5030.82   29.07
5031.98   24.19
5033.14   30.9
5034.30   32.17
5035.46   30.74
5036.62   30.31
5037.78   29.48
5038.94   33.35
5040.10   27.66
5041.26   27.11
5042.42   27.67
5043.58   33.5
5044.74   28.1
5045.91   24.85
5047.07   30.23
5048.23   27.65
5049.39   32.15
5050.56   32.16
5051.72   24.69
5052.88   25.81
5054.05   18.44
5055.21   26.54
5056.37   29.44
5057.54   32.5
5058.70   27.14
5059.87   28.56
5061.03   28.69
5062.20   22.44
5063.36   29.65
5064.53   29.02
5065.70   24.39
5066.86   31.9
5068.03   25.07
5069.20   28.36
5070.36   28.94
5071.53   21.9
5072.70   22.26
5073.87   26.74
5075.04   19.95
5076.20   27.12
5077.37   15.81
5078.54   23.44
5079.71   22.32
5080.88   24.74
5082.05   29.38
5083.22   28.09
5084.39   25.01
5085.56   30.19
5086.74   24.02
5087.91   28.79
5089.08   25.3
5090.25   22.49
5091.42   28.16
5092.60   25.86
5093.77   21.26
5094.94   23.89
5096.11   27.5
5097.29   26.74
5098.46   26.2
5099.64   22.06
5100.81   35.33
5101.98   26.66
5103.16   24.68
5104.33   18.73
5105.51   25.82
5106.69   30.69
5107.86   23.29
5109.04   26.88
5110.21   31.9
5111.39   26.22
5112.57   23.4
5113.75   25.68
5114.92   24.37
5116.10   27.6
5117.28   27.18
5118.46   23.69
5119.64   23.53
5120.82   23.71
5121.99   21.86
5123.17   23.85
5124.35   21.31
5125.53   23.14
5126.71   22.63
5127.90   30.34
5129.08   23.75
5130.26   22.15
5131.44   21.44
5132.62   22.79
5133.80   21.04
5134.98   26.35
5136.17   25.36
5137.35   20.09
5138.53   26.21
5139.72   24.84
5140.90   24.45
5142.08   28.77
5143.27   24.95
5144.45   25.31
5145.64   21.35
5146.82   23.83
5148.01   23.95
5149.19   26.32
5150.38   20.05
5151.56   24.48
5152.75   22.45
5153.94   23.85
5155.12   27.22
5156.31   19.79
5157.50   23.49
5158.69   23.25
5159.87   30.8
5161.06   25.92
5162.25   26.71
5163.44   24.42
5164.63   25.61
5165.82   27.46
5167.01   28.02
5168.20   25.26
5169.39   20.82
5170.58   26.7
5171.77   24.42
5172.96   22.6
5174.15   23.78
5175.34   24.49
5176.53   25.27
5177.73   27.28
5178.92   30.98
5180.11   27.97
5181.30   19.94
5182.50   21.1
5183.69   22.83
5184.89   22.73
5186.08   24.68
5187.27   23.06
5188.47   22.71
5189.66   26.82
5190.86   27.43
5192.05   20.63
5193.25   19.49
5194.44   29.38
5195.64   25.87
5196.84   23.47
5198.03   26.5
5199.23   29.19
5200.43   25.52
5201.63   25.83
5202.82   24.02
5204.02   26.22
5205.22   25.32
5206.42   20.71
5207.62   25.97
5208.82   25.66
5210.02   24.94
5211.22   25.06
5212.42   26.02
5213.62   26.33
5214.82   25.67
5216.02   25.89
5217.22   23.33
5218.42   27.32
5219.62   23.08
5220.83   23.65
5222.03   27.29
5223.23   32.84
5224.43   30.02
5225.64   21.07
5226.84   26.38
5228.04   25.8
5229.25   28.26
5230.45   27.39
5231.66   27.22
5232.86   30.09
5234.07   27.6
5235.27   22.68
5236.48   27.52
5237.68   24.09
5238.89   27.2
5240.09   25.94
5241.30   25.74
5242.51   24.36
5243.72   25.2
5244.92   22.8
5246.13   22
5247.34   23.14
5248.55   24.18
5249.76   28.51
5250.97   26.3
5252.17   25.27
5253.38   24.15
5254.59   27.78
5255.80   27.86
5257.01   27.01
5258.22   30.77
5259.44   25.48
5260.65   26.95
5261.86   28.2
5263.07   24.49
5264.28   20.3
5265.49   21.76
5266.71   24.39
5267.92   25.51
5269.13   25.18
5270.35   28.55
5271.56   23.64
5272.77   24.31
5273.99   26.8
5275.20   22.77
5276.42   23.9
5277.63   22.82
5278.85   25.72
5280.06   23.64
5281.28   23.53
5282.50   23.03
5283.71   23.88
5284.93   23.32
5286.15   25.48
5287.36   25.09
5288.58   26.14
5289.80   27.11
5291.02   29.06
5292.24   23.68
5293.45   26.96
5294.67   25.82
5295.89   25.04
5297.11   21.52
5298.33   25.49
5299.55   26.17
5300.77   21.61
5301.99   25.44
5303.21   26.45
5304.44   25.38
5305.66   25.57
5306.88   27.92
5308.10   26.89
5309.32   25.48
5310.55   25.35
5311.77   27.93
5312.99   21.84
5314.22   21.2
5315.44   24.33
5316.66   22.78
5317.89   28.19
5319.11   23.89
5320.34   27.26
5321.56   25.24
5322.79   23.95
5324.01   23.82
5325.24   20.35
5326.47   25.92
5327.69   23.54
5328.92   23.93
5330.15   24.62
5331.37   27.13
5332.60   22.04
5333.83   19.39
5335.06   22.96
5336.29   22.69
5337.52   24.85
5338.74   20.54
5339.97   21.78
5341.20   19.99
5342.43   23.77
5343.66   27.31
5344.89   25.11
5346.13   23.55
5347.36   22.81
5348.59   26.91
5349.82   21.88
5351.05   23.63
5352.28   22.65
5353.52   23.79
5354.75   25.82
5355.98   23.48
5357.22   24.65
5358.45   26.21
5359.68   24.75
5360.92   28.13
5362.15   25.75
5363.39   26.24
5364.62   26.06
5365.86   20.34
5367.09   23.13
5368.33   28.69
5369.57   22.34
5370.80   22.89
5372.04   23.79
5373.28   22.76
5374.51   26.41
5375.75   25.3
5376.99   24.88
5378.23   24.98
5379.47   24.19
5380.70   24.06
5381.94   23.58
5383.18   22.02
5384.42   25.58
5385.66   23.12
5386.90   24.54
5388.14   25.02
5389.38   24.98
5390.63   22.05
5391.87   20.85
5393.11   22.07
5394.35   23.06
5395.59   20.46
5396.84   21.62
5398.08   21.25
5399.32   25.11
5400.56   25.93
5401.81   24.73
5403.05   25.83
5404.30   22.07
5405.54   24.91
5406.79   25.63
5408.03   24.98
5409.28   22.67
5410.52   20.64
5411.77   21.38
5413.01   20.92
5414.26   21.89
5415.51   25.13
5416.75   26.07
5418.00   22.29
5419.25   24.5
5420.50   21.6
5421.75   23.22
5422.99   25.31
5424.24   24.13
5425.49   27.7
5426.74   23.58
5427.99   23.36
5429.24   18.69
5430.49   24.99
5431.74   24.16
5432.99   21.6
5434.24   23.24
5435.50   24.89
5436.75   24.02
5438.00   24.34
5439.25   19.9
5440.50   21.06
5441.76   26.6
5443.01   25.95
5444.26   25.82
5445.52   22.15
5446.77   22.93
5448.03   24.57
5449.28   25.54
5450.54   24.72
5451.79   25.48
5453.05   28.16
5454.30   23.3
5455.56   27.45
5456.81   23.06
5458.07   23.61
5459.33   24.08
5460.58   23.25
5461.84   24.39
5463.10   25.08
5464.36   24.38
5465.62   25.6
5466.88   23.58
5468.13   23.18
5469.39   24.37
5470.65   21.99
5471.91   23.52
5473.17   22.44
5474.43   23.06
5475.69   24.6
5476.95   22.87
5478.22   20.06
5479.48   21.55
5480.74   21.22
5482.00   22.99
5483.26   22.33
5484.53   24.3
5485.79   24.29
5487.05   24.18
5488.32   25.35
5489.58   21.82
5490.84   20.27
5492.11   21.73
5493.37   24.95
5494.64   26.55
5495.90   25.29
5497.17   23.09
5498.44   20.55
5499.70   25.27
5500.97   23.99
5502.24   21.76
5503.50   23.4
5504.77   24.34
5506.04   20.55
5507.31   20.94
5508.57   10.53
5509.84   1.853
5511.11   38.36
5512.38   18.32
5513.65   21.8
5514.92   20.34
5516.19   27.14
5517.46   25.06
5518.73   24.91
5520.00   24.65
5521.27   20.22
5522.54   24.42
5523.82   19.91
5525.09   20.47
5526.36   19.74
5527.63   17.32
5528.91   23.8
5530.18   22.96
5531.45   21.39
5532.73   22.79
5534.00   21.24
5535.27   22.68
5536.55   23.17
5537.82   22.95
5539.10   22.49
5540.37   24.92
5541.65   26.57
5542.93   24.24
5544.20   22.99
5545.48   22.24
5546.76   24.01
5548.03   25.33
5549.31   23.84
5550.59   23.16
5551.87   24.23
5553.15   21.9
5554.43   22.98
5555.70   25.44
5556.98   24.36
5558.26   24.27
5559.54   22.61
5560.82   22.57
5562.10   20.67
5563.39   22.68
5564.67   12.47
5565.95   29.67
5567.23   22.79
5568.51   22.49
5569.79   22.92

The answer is 0.36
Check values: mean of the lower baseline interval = 60.1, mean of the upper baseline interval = 22.8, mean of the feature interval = 24.2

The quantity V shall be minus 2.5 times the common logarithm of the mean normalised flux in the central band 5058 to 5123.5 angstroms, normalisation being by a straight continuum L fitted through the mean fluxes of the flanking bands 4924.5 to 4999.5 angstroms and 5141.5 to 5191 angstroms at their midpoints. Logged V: 0.159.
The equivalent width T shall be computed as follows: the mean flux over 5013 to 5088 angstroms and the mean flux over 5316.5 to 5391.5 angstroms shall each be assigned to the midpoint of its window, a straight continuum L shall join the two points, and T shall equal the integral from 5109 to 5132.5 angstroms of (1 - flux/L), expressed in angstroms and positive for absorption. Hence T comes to 1.83 angstroms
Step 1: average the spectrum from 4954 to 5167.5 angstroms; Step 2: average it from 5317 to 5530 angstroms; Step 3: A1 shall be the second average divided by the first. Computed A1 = 0.6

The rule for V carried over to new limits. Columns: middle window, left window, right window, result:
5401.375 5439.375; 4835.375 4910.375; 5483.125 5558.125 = 0.06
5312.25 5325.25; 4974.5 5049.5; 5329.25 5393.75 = 0.17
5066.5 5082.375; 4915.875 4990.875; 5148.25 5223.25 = 0.26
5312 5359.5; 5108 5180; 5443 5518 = 0.00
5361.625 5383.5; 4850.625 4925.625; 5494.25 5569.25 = 0.08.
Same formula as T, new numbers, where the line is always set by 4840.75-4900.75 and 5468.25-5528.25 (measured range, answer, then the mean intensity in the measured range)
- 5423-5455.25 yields -0.2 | 24.1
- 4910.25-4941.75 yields 8.3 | 28.1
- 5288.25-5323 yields 2.9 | 25.3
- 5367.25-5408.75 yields 2.3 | 23.9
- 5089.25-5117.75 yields 6.2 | 25.9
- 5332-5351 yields 2.5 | 23.1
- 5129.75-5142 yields 3.3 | 23.7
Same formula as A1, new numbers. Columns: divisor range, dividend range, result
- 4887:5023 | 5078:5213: 0.49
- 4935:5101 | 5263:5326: 0.53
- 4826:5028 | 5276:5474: 0.52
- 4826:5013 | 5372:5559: 0.48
